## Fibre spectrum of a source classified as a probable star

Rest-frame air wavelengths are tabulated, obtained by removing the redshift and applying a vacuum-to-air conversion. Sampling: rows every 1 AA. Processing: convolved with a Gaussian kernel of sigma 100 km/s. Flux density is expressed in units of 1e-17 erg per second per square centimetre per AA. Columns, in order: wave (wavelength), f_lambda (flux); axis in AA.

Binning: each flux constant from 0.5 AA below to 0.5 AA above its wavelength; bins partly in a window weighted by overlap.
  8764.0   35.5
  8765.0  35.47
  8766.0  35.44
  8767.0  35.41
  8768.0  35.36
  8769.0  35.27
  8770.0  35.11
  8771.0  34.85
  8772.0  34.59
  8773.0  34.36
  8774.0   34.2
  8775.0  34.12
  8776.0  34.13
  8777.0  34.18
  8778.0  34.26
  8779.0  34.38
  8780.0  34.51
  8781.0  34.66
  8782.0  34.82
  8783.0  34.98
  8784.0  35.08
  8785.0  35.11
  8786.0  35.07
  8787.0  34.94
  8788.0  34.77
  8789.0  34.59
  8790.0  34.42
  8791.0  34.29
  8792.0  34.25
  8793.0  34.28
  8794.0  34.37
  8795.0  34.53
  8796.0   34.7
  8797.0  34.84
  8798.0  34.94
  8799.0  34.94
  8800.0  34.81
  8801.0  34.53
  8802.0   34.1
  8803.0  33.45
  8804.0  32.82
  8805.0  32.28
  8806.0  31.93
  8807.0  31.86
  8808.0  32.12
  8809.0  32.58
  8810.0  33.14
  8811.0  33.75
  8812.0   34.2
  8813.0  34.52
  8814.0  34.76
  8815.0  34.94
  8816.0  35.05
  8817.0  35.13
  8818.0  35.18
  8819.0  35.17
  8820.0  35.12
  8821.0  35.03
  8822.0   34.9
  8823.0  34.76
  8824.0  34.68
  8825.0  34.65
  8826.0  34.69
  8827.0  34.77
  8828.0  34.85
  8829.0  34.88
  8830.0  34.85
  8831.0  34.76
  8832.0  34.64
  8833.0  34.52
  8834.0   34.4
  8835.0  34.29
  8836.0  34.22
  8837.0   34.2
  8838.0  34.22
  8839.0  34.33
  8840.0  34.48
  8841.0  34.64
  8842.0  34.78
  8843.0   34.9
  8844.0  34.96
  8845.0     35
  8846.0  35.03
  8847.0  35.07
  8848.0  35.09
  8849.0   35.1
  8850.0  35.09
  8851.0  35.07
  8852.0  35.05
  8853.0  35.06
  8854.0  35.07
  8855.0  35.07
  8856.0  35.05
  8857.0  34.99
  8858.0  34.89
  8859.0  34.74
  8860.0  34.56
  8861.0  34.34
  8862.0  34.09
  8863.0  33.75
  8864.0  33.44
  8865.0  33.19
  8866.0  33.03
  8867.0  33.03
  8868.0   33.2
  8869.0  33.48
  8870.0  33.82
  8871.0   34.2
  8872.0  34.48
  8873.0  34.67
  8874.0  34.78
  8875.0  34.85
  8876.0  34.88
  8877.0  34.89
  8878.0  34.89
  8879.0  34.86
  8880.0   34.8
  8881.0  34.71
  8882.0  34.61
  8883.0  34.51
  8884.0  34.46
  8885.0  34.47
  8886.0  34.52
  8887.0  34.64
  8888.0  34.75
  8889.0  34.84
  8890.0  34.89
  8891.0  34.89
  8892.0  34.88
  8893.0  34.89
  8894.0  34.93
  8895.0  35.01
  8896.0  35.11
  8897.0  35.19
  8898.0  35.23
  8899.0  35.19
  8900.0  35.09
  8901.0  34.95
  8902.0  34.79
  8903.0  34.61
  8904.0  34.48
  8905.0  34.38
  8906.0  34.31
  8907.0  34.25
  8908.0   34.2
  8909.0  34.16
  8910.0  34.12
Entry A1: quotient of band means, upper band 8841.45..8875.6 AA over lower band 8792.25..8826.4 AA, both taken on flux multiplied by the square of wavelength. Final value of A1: 1.0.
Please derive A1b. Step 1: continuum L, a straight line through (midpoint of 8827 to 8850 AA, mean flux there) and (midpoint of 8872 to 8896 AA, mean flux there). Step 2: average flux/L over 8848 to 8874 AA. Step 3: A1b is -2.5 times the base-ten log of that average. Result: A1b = 0.01 mag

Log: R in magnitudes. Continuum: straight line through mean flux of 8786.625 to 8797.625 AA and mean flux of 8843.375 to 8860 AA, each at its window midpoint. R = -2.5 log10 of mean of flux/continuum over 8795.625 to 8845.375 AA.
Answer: 0.01 mag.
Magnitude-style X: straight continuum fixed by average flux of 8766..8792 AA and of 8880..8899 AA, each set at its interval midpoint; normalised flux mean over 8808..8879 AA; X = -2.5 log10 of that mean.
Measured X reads 0.01 mag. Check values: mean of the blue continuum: 34.7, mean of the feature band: 34.5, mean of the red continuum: 34.8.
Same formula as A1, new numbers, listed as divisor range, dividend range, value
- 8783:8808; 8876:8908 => 1.04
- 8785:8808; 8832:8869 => 1.02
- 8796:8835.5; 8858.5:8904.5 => 1.02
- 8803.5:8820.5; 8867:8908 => 1.04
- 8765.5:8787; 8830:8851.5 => 1.01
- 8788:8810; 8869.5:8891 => 1.04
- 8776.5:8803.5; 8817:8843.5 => 1.01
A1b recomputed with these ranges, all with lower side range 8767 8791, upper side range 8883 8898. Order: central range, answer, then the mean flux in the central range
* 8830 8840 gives 0.01 mag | 34.4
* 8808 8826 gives 0.01 mag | 34.5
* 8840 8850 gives -0.01 mag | 34.9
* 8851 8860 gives -0.01 mag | 35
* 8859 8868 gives 0.03 mag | 33.7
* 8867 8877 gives 0.02 mag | 34.2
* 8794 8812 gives 0.03 mag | 33.6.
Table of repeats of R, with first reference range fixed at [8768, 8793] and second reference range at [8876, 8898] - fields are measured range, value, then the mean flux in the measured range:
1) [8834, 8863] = 0.00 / 34.7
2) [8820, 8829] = 0.00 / 34.8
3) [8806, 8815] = 0.04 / 33.4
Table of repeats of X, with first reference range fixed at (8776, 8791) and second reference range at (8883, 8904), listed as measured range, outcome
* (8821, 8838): 0.00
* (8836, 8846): 0.00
